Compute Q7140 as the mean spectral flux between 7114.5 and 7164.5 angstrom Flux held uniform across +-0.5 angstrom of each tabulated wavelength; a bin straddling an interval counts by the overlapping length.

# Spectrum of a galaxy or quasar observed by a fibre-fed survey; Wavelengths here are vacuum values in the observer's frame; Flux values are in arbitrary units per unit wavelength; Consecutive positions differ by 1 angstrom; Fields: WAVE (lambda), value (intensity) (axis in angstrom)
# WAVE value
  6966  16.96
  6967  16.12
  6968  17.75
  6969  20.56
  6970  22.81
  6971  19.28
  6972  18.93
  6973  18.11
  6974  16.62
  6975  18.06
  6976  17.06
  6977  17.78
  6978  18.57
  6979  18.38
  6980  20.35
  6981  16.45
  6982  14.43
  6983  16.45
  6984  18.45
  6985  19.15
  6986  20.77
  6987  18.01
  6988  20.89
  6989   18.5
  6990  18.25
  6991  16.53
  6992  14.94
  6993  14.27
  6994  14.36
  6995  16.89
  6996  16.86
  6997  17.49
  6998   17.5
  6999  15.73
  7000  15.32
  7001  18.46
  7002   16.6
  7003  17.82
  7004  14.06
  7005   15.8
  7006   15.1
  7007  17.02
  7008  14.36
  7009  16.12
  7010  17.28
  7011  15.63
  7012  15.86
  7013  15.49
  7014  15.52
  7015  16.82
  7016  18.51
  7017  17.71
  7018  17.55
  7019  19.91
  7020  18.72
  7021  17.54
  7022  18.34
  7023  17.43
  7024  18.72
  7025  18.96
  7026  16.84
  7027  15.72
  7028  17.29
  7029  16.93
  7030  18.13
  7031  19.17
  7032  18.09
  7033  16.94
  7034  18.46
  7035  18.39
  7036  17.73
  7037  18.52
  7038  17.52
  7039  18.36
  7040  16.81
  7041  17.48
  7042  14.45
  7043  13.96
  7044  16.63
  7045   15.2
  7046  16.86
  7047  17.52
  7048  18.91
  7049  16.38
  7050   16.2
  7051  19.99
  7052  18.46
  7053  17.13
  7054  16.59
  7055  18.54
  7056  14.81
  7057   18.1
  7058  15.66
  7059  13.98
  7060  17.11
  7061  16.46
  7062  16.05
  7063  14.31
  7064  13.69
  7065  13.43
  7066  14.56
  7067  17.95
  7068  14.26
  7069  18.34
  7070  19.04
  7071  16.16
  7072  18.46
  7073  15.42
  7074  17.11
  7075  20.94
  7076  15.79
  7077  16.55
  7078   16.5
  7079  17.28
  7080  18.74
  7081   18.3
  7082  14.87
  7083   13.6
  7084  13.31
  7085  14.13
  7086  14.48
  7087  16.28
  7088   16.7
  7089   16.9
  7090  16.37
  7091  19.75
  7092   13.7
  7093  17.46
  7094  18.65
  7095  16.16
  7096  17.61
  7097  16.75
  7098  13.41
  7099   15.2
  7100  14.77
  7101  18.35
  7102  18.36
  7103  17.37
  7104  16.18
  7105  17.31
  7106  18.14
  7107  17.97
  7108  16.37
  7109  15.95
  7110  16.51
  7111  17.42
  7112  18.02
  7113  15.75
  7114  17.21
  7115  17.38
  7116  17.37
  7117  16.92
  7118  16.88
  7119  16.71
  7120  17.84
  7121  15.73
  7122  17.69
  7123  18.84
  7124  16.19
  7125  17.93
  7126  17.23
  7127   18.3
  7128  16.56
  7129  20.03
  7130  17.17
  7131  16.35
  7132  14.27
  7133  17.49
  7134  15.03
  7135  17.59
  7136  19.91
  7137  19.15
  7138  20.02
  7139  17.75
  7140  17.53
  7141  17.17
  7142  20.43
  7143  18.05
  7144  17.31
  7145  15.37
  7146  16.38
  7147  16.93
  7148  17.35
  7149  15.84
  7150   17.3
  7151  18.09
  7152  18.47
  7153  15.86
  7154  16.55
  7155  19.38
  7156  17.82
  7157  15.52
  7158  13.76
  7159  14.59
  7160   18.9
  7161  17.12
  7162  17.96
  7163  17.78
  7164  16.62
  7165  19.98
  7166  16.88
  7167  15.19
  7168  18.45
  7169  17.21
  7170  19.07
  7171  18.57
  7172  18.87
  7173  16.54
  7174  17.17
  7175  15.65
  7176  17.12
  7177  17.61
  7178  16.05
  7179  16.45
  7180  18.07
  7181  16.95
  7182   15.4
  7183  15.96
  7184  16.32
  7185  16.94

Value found 17.3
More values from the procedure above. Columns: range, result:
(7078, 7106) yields 16.4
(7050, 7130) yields 16.7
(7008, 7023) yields 17.1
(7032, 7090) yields 16.6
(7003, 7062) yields 17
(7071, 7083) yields 17.1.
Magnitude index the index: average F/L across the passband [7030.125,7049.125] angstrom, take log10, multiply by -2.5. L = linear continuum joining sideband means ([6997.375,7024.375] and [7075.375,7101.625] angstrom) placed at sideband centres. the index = -0.041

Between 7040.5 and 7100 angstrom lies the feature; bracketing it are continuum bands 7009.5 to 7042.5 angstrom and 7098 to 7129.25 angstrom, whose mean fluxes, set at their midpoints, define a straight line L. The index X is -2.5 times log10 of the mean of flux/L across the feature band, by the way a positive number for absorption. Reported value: 0.06 mag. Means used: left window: 17.5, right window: 17.1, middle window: 16.4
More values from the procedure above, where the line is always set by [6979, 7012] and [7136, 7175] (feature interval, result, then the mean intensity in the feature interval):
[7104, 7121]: 0.02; 17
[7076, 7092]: 0.07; 16.2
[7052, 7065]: 0.07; 16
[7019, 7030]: -0.05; 17.8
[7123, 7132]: 0.00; 17.4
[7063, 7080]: 0.04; 16.6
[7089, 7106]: 0.03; 16.8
